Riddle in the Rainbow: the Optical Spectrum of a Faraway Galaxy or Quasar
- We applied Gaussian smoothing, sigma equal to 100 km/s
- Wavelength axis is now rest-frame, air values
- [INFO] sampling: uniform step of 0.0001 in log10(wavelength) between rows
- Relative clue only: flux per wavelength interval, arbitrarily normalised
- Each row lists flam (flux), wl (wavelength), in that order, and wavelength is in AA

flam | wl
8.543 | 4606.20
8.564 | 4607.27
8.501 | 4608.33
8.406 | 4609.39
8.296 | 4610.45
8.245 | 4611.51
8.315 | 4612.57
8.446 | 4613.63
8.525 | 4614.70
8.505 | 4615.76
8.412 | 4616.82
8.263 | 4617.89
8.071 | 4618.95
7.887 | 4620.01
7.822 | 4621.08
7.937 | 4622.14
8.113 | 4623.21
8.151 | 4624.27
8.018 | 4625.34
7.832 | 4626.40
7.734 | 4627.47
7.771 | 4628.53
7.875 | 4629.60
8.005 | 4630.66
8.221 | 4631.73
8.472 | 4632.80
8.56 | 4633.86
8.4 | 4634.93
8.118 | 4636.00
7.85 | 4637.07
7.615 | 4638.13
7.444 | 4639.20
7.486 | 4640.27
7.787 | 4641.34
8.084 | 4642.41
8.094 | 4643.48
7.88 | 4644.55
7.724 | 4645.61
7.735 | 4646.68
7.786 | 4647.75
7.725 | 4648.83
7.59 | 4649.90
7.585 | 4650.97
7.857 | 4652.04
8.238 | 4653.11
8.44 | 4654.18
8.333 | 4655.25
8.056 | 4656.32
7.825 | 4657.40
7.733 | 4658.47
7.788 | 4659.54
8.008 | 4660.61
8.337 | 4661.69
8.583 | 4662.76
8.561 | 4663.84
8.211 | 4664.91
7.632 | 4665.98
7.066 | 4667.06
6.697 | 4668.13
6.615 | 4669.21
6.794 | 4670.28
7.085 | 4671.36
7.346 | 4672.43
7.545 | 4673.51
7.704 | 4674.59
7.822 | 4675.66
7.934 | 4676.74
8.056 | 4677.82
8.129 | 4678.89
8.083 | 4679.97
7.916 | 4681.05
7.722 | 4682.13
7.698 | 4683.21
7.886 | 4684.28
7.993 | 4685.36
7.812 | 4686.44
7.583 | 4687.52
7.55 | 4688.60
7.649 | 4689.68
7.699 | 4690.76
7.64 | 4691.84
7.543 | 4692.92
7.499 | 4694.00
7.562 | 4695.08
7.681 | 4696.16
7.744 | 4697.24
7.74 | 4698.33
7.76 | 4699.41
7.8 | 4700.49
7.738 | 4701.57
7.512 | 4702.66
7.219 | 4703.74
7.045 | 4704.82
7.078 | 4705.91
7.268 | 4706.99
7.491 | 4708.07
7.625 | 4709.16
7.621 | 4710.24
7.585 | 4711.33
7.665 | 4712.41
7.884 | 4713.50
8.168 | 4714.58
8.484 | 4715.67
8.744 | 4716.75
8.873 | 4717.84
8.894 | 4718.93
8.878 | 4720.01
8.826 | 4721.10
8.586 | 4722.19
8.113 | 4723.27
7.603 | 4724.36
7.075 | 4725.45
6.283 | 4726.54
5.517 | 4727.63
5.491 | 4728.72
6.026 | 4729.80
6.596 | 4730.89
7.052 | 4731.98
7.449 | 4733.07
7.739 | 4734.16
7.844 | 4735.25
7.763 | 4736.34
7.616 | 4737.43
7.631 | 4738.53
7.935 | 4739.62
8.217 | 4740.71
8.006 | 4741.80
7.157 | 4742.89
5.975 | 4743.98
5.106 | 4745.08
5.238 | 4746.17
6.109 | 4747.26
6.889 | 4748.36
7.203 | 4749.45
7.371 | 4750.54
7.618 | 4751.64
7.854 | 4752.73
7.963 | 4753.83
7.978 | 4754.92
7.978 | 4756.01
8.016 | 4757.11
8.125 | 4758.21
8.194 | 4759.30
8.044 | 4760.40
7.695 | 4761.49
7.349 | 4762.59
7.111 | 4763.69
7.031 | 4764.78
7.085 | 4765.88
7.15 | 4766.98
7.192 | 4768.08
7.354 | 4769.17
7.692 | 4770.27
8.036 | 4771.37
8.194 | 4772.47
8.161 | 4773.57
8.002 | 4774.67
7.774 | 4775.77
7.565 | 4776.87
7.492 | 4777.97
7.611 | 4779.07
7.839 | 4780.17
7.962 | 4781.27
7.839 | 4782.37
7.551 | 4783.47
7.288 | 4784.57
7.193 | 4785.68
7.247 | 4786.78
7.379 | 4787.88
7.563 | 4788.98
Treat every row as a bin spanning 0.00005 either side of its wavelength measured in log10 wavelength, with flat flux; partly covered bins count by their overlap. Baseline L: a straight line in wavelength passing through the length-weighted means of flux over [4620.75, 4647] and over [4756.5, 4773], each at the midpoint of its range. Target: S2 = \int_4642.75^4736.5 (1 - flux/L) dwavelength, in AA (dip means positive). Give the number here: 1.48 AA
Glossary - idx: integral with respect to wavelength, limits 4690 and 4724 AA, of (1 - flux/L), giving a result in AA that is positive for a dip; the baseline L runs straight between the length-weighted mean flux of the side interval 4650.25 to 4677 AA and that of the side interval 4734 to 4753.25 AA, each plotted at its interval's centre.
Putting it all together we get -2.0 AA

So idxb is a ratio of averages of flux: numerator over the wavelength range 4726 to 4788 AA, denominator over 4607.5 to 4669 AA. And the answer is 0.92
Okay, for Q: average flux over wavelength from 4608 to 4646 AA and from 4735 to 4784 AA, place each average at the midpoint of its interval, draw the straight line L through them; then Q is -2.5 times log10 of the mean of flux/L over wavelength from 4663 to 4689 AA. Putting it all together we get 0.03 mag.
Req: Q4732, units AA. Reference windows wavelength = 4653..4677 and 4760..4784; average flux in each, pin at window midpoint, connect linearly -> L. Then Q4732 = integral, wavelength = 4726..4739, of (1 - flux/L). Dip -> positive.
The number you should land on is 1.3 AA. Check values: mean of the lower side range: 7.74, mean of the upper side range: 7.62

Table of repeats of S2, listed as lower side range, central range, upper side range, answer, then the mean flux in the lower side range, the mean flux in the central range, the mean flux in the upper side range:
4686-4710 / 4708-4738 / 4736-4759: -0.7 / 7.56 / 7.62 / 7.33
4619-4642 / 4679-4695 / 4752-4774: 0.2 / 7.96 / 7.74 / 7.71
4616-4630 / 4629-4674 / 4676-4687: 0.8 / 8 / 7.83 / 7.92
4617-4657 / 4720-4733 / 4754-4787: 1.1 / 7.96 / 7.11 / 7.67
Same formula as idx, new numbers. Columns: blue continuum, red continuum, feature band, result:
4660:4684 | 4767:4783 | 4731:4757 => 1.5 AA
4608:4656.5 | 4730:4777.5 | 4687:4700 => 0.2 AA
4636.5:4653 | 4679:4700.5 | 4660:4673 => 0.3 AA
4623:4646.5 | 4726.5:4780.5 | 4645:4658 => -0.1 AA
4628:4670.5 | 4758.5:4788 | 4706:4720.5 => -0.6 AA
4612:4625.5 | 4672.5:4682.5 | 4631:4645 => 0.1 AA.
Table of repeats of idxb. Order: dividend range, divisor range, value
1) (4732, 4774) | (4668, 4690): 0.98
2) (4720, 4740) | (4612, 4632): 0.90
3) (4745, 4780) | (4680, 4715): 0.98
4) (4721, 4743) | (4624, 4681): 0.93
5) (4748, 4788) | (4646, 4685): 0.98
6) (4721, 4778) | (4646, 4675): 0.95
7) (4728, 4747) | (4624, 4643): 0.87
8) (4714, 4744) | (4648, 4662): 0.96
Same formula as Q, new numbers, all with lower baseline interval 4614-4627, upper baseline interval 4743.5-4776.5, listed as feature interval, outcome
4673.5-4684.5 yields -0.01 mag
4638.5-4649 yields 0.03 mag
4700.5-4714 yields 0.03 mag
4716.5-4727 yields -0.08 mag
